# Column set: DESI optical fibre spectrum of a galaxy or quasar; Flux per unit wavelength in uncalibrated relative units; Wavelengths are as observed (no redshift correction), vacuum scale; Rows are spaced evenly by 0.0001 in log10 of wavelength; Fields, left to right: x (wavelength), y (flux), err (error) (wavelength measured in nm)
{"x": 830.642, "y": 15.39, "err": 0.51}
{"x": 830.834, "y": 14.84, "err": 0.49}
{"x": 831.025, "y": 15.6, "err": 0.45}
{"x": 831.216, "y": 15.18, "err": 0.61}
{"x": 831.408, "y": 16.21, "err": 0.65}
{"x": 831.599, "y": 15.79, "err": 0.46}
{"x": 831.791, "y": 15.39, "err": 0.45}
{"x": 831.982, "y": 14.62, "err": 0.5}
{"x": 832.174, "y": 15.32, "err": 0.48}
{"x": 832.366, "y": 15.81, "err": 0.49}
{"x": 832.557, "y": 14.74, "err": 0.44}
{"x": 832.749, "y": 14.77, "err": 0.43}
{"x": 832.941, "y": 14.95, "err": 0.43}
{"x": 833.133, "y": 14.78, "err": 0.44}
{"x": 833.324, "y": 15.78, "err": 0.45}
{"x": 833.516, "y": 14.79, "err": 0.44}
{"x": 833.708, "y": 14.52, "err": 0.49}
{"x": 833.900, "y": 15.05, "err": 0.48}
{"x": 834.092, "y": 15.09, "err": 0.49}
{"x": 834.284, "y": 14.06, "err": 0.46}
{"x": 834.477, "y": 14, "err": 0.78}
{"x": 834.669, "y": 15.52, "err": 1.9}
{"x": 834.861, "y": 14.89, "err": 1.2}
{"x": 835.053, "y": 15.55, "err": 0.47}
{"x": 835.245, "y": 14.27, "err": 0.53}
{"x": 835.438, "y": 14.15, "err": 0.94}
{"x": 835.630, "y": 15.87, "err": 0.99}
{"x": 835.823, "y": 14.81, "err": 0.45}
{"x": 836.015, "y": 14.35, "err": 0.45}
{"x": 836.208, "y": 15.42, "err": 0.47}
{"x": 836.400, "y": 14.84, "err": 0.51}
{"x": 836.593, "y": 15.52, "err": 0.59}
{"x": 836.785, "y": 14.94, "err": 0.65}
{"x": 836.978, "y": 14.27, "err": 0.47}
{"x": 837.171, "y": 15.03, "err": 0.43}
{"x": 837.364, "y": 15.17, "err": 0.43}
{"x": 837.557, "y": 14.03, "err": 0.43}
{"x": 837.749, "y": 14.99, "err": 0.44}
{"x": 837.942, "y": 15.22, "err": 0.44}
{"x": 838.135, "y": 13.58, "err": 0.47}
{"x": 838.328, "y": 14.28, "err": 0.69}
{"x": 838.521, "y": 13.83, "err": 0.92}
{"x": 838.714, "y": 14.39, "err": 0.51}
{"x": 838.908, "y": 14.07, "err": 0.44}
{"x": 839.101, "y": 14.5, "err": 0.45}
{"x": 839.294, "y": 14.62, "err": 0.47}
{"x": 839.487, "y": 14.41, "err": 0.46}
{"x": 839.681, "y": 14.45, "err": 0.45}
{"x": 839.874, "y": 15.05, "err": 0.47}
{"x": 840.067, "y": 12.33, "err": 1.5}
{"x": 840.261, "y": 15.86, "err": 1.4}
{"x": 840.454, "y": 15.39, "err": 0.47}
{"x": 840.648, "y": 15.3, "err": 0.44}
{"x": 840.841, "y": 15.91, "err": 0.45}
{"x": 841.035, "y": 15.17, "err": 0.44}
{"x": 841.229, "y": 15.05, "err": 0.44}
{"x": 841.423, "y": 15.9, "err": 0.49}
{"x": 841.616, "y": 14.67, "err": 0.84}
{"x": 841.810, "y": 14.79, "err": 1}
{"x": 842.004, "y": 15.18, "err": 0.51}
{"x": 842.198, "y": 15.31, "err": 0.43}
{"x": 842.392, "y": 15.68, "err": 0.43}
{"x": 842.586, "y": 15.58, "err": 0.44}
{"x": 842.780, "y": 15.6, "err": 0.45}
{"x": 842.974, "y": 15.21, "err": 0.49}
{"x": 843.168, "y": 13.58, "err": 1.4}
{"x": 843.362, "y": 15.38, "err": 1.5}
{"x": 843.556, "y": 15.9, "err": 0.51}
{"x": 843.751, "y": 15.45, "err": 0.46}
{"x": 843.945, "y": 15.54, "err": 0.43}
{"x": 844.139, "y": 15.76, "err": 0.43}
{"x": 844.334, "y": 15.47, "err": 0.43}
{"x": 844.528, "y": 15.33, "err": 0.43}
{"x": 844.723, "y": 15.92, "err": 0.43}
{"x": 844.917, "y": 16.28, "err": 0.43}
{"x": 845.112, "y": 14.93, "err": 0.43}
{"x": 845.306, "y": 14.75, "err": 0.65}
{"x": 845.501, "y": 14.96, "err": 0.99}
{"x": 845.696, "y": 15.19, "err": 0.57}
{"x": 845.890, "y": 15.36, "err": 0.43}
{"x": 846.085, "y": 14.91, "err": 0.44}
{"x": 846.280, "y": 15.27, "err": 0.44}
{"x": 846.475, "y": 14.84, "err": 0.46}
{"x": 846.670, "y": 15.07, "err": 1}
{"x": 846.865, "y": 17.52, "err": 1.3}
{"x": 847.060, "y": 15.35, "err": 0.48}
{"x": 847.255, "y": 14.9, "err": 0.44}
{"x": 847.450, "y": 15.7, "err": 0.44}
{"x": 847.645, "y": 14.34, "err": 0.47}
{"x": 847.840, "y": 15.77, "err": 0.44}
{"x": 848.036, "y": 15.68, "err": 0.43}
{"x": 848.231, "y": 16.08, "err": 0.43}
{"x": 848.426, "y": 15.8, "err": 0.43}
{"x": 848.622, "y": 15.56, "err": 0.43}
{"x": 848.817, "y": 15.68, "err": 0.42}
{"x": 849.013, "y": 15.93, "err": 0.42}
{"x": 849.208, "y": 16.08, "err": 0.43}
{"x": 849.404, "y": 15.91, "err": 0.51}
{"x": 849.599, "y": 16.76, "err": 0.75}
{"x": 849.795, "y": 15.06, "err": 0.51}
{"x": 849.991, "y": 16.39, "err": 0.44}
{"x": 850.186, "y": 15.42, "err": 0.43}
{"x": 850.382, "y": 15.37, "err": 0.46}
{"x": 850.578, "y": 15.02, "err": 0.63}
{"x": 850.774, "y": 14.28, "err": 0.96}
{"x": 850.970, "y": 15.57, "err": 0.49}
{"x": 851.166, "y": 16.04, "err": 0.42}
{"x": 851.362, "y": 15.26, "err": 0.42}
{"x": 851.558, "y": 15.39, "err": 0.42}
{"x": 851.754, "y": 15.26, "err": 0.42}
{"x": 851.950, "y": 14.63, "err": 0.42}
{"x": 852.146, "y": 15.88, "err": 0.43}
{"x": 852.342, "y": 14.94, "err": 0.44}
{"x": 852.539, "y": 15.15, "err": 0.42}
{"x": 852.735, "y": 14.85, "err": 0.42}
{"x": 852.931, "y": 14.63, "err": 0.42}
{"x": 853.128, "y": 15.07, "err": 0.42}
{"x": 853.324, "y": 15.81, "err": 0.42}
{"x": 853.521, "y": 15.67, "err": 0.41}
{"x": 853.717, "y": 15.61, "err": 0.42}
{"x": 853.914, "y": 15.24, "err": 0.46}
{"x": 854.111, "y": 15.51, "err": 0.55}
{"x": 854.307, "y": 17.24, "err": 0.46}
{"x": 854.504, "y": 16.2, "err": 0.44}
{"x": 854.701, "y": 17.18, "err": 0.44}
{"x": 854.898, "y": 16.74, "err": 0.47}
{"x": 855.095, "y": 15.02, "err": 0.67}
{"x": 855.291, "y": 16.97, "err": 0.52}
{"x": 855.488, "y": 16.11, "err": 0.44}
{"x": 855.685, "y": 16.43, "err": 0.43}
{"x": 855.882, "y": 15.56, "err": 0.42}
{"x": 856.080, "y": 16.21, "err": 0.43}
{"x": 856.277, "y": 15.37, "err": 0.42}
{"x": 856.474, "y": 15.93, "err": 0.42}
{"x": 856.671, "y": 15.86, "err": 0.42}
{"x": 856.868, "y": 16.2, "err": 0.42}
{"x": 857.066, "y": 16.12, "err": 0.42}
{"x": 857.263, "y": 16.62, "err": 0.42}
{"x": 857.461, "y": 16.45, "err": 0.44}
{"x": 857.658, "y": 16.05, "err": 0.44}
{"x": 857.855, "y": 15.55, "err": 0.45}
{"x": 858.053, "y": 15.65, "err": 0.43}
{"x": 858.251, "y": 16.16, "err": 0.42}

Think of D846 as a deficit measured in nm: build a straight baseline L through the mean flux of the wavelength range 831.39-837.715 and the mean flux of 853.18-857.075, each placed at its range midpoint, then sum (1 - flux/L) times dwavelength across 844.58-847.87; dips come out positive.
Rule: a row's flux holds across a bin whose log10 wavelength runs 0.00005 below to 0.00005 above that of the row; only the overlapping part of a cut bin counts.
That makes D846 0.05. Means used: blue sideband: 15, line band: 15.3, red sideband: 16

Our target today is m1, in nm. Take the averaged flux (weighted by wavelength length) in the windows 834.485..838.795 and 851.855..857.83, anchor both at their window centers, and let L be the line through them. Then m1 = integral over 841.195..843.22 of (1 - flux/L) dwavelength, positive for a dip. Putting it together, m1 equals -0.01 nm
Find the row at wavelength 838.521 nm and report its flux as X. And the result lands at 13.83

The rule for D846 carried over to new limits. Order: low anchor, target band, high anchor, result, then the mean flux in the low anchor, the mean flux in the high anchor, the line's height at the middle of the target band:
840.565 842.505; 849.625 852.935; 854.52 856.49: 0.13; 15.3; 16.2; 15.9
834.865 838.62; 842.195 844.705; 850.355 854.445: -0.06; 14.7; 15.4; 15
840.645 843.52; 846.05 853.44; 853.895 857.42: 0.14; 15.2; 16.2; 15.8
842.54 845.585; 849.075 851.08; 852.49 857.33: 0.01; 15.4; 15.9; 15.7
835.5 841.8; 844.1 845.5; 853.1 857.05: -0.02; 14.8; 16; 15.2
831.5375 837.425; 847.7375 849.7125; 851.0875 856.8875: -0.05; 15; 15.7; 15.5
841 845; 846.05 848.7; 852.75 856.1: 0.01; 15.4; 15.9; 15.6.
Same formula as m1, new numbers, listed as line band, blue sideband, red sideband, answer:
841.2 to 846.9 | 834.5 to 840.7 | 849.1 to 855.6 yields -0.08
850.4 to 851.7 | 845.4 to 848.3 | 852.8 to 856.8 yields 0.03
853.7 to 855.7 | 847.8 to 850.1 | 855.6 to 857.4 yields -0.03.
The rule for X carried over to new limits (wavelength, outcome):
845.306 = 14.75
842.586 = 15.58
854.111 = 15.51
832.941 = 14.95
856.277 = 15.37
